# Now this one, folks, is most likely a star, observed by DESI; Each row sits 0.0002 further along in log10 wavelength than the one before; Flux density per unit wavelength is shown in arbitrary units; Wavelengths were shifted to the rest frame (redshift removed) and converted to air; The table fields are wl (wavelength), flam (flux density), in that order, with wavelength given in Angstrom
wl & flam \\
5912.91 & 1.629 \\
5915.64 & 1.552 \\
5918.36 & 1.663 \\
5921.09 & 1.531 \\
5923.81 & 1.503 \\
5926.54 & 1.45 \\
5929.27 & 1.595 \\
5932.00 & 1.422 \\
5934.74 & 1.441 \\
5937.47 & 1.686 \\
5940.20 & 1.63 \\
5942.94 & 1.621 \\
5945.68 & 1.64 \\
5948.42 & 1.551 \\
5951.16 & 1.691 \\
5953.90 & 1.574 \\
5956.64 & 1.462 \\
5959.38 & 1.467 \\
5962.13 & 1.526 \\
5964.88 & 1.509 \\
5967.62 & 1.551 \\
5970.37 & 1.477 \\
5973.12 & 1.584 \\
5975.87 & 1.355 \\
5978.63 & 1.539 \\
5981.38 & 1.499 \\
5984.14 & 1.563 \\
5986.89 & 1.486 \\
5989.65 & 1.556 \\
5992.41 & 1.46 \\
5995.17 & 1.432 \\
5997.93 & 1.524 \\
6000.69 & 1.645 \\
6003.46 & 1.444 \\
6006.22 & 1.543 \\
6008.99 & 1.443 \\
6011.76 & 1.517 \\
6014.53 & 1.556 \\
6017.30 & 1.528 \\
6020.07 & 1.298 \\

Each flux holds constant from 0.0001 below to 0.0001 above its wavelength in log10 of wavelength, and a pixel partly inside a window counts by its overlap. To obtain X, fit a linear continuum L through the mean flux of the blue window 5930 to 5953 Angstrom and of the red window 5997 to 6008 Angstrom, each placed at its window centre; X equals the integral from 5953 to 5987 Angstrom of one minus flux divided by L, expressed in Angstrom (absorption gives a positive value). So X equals 1.2 Angstrom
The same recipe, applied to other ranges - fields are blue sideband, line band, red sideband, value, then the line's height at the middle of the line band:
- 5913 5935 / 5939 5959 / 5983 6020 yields -0.87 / 1.52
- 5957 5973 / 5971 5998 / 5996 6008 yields 0.40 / 1.52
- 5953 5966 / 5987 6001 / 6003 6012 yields -0.17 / 1.49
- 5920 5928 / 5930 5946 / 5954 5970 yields -0.74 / 1.5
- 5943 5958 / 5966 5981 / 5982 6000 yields 0.40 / 1.54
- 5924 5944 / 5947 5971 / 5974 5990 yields -0.24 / 1.52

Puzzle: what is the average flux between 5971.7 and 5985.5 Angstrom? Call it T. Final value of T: 1.51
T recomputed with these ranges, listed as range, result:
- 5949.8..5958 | 1.58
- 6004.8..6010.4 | 1.49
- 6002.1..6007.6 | 1.5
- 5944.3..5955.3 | 1.61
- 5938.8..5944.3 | 1.63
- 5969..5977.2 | 1.47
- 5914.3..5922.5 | 1.58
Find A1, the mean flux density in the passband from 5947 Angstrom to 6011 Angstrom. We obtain 1.52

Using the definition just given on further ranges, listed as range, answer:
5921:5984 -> 1.54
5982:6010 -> 1.51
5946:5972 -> 1.54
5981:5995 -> 1.51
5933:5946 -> 1.59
